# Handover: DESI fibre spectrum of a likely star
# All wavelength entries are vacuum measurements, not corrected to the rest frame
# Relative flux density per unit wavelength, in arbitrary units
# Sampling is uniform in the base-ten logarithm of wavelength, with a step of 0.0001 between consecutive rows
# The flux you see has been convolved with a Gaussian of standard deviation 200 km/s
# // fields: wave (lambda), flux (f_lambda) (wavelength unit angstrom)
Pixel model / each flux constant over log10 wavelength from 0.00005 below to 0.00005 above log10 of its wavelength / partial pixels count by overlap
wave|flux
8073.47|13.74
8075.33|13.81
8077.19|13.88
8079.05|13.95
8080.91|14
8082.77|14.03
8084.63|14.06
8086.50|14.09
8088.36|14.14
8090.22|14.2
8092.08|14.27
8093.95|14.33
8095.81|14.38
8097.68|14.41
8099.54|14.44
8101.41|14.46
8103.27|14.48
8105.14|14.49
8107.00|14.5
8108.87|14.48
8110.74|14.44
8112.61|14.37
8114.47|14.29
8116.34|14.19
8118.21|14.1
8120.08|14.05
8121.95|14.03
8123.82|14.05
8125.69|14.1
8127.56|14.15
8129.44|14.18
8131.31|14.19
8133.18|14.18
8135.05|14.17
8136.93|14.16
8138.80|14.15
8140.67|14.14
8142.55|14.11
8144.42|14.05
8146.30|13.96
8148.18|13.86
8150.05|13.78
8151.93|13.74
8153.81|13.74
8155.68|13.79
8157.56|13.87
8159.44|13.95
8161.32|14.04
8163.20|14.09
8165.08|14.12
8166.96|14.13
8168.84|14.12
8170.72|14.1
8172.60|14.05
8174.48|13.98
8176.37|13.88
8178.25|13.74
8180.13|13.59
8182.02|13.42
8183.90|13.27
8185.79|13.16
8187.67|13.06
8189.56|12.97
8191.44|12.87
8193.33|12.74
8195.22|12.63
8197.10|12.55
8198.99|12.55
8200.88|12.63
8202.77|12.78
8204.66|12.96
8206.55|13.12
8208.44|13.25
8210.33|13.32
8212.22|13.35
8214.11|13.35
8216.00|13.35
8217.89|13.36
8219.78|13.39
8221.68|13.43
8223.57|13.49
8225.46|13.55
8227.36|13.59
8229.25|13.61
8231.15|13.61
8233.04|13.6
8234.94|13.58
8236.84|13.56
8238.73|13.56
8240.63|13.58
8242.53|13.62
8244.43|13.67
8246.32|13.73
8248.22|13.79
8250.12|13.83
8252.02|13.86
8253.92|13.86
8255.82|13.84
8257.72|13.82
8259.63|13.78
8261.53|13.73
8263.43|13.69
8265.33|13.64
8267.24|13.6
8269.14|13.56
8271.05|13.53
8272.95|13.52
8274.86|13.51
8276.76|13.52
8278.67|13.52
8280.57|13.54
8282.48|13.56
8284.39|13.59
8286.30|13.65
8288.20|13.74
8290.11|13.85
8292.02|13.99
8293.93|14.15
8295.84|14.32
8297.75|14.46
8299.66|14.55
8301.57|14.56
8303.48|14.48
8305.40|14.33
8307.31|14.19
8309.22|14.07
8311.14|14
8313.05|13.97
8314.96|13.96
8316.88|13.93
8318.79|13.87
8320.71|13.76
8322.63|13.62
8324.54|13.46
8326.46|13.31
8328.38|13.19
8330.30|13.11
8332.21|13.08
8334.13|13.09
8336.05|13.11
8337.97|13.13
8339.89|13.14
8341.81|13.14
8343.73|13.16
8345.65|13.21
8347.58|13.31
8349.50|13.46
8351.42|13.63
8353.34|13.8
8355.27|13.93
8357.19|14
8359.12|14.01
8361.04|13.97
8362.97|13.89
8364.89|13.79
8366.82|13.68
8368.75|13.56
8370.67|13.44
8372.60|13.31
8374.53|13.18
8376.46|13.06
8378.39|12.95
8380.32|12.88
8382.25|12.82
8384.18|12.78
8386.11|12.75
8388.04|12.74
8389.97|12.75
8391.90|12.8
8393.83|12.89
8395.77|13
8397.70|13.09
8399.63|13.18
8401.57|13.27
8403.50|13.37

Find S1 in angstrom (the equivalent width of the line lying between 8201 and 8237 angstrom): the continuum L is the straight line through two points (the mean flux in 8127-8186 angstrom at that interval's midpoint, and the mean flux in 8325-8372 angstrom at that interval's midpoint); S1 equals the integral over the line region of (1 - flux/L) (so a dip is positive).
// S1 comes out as 1.1 angstrom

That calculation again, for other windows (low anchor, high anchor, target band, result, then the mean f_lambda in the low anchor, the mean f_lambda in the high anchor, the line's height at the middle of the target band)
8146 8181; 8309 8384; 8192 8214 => 1.45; 13.9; 13.5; 13.8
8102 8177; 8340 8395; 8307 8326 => -0.52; 14.1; 13.3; 13.5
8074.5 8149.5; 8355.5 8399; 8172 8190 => 0.55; 14.2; 13.3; 13.9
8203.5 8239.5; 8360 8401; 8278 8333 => -2.36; 13.4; 13.2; 13.3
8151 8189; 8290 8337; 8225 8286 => 0.81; 13.8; 13.9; 13.8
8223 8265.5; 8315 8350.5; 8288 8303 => -0.83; 13.7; 13.4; 13.5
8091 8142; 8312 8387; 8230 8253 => 0.24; 14.3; 13.4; 13.8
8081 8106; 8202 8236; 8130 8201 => 0.40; 14.3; 13.4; 13.8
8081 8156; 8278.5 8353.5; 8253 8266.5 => 0.07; 14.2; 13.7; 13.8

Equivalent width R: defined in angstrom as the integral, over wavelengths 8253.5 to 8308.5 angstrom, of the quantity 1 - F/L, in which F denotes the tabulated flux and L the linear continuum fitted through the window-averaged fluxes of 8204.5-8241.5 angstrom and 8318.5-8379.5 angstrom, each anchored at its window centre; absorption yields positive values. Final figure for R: -1.7 angstrom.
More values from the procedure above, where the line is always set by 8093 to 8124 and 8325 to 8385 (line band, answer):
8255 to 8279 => 0.1 angstrom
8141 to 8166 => 0.4 angstrom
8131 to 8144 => 0.1 angstrom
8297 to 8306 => -0.6 angstrom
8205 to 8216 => 0.5 angstrom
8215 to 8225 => 0.3 angstrom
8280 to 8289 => 0.0 angstrom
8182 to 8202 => 1.6 angstrom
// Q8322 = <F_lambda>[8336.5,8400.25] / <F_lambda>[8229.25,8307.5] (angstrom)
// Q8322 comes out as 0.96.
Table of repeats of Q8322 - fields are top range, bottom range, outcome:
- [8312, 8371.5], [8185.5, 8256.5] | 1.02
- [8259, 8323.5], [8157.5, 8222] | 1.04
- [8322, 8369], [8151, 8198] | 0.99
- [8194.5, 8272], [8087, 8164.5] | 0.95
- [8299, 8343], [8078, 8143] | 0.96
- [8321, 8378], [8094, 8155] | 0.95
